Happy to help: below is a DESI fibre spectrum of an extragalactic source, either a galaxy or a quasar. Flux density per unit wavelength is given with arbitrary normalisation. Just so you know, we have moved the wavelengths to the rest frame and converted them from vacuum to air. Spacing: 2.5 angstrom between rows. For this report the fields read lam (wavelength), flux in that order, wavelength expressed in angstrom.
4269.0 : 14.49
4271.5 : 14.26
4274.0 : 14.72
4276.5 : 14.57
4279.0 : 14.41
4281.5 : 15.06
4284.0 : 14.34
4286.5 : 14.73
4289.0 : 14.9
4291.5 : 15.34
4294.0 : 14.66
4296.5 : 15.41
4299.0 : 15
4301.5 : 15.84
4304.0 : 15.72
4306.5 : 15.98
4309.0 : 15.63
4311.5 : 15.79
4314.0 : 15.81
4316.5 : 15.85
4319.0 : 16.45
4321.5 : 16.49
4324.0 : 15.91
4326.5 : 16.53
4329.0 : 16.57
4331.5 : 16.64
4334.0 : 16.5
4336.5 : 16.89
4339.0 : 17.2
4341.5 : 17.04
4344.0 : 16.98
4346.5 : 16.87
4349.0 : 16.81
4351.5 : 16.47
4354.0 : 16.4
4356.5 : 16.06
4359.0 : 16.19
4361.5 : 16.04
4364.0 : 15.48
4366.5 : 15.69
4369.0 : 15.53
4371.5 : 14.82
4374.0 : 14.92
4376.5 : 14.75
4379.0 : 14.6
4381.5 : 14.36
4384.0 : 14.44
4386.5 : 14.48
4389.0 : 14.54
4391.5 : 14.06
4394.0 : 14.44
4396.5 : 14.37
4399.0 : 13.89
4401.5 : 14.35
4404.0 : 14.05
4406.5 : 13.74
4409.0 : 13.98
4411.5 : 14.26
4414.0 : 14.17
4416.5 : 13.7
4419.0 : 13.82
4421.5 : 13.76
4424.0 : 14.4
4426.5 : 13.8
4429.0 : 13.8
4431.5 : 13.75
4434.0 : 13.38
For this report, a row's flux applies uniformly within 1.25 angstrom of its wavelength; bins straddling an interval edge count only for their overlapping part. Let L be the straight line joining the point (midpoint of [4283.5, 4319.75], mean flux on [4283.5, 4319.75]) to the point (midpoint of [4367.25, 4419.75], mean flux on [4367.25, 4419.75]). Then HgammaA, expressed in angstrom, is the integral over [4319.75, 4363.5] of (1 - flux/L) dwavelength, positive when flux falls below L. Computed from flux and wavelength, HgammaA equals -4.6 angstrom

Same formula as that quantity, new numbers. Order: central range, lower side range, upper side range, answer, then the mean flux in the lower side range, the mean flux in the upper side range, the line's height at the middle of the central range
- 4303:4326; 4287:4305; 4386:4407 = -1.4 angstrom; 15.2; 14.2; 15.1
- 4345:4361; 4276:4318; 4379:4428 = -1.9 angstrom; 15.3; 14.1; 14.7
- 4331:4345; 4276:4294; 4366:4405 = -2.1 angstrom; 14.8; 14.6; 14.7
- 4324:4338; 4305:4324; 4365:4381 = -0.8 angstrom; 16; 15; 15.7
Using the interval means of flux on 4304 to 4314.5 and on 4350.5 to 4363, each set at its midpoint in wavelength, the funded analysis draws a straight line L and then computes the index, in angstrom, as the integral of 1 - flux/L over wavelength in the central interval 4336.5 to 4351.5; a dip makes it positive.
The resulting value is -0.8 angstrom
